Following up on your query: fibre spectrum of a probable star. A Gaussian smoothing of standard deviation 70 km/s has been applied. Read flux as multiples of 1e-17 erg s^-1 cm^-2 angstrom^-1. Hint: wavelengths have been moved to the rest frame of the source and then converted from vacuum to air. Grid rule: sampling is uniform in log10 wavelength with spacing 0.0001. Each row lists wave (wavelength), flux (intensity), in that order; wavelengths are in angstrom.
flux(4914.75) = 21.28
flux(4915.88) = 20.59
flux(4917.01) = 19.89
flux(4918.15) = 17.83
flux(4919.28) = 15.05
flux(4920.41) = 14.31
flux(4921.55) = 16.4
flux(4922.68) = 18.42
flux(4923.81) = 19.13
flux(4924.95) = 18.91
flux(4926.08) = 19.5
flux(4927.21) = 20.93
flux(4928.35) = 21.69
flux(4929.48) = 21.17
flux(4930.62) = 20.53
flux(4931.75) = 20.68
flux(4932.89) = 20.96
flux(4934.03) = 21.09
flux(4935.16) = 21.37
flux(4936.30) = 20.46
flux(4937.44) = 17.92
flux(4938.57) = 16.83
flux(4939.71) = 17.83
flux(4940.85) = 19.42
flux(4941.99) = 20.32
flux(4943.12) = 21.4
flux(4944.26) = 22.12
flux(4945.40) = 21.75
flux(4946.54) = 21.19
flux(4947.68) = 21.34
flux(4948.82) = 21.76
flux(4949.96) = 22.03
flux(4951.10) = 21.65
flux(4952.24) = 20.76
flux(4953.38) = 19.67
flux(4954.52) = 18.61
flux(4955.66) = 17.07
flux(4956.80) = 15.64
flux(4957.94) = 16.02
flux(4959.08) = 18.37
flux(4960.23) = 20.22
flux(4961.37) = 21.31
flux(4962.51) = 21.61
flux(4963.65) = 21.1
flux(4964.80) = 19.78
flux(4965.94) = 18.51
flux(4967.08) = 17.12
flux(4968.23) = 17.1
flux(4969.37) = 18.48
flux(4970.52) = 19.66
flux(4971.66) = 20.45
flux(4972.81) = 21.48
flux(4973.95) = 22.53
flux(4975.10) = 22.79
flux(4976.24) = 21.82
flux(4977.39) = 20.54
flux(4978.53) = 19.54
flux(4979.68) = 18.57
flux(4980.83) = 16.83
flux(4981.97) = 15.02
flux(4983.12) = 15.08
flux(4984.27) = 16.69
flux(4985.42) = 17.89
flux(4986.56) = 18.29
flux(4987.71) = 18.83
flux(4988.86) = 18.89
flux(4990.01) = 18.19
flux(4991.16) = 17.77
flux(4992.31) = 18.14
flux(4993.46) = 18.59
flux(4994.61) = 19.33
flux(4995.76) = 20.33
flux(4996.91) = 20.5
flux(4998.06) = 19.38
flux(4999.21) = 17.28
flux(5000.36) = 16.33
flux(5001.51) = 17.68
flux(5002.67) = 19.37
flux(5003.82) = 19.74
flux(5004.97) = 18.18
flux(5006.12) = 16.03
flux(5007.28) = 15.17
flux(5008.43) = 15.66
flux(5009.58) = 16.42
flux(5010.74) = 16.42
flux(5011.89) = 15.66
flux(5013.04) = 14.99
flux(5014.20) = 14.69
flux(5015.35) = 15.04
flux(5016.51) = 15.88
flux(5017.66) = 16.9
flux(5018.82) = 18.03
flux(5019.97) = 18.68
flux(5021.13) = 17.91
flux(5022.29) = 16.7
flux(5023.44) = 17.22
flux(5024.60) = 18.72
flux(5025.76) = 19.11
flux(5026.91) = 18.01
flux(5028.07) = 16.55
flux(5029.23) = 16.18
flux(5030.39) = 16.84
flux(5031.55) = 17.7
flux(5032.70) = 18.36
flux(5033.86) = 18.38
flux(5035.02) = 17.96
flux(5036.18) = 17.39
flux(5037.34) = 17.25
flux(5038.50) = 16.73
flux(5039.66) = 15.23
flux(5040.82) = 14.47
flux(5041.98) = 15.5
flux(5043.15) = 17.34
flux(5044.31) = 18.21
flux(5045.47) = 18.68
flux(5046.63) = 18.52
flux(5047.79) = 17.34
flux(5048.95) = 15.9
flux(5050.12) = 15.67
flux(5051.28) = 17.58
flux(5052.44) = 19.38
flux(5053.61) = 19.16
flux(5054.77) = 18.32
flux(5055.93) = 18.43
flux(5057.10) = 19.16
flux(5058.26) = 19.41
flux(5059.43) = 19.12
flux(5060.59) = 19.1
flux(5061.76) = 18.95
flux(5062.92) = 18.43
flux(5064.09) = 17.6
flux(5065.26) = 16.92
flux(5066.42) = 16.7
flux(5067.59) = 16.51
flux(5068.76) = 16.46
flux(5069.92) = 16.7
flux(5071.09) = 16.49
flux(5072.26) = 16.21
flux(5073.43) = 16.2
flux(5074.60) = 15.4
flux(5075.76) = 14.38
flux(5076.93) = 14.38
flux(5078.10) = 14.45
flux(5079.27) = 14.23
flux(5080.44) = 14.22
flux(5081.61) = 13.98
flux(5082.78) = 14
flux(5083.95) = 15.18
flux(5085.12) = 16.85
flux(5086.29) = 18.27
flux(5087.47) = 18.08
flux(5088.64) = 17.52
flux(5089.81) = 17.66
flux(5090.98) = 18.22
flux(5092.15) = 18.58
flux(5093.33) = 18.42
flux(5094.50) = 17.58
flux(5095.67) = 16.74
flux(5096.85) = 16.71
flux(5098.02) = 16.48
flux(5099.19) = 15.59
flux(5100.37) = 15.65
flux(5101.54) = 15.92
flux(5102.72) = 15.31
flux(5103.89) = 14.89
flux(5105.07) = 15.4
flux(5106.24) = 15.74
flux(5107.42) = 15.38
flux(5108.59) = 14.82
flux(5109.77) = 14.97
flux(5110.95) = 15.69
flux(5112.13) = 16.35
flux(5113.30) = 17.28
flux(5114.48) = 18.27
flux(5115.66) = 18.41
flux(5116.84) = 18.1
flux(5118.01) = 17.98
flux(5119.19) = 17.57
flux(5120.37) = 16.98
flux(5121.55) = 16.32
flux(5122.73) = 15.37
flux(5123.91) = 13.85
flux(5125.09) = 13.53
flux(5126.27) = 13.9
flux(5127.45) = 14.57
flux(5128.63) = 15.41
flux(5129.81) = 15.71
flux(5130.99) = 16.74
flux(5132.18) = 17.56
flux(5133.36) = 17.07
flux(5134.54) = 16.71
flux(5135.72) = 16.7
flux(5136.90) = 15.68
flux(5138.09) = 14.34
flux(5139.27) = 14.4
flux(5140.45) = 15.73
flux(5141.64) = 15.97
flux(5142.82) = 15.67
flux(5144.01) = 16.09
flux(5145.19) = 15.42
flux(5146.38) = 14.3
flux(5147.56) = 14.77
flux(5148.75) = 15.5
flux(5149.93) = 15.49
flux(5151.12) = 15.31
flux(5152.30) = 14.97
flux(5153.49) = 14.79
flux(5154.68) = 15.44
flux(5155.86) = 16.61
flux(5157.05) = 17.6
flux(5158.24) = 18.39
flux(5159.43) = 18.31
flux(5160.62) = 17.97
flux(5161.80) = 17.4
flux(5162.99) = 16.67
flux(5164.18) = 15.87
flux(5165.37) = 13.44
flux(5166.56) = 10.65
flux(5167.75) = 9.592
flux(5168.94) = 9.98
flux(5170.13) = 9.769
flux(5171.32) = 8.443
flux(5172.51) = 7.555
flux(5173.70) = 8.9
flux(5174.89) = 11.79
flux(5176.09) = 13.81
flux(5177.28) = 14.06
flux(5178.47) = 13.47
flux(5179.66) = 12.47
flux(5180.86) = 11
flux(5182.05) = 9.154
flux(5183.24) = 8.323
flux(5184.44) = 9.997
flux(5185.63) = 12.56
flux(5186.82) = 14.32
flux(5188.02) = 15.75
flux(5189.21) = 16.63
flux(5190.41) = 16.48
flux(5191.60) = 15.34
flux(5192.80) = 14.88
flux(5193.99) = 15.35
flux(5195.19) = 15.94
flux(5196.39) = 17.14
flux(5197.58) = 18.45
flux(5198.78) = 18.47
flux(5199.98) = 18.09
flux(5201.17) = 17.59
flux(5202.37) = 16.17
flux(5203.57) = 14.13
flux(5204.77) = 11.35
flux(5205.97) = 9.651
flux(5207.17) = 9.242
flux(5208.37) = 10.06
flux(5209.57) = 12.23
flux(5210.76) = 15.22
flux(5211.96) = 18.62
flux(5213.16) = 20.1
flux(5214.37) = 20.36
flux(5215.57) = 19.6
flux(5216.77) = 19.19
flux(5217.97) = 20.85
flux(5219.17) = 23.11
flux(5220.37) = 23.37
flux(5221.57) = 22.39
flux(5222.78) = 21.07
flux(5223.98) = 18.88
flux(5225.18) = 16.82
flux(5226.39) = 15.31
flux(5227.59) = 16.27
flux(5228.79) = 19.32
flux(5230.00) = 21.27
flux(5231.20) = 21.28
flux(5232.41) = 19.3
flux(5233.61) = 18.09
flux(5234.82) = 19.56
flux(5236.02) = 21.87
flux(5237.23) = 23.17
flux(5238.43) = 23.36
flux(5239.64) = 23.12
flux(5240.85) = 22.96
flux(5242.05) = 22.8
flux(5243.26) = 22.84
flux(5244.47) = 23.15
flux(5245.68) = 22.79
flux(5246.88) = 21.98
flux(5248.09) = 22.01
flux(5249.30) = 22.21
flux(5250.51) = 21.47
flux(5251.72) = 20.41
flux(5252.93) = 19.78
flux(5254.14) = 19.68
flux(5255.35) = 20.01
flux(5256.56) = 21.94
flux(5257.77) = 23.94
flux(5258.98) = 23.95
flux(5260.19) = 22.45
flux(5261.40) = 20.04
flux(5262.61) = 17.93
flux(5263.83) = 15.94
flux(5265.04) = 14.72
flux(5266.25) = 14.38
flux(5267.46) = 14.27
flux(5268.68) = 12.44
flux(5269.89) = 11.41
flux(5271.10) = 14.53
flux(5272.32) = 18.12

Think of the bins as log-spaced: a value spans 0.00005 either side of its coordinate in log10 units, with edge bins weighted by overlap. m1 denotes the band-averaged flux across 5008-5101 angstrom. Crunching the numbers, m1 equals 16.9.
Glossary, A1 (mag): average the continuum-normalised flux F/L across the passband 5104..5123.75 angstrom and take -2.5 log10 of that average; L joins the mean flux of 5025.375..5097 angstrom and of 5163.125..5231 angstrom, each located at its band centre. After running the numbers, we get -0.01 mag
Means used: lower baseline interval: 17.1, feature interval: 16.4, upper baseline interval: 15.1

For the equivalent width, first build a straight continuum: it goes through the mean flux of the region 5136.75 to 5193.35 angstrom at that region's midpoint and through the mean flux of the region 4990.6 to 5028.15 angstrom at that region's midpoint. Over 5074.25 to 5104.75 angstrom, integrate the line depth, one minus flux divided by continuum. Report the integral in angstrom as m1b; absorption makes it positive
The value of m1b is -0.9 angstrom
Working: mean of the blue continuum 17.5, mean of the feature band 16.1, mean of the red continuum 14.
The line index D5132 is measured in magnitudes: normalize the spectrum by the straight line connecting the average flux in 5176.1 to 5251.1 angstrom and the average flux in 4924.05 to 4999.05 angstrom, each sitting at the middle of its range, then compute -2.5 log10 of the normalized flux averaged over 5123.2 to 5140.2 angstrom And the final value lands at 0.180 mag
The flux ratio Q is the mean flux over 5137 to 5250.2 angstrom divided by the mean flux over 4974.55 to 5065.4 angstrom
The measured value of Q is 0.9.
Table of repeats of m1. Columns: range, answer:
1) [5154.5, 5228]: 15.1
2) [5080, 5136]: 16.3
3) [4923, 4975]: 20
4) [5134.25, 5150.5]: 15.5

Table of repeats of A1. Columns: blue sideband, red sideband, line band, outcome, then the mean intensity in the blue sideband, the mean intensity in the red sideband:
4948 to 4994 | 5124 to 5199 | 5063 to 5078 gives 0.03 mag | 19.1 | 14.5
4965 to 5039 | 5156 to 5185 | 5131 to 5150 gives -0.15 mag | 17.9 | 12.7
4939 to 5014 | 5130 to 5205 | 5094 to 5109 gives 0.01 mag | 18.9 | 14.6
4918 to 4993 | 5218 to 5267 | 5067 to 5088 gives 0.26 mag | 19.3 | 20.6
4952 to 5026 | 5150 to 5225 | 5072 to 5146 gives 0.02 mag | 18.2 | 15.1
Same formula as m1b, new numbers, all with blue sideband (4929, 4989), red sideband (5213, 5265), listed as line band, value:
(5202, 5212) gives 3.91 angstrom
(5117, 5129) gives 2.75 angstrom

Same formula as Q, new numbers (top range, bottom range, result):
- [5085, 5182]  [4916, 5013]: 0.81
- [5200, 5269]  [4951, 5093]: 1.08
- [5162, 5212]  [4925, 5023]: 0.70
